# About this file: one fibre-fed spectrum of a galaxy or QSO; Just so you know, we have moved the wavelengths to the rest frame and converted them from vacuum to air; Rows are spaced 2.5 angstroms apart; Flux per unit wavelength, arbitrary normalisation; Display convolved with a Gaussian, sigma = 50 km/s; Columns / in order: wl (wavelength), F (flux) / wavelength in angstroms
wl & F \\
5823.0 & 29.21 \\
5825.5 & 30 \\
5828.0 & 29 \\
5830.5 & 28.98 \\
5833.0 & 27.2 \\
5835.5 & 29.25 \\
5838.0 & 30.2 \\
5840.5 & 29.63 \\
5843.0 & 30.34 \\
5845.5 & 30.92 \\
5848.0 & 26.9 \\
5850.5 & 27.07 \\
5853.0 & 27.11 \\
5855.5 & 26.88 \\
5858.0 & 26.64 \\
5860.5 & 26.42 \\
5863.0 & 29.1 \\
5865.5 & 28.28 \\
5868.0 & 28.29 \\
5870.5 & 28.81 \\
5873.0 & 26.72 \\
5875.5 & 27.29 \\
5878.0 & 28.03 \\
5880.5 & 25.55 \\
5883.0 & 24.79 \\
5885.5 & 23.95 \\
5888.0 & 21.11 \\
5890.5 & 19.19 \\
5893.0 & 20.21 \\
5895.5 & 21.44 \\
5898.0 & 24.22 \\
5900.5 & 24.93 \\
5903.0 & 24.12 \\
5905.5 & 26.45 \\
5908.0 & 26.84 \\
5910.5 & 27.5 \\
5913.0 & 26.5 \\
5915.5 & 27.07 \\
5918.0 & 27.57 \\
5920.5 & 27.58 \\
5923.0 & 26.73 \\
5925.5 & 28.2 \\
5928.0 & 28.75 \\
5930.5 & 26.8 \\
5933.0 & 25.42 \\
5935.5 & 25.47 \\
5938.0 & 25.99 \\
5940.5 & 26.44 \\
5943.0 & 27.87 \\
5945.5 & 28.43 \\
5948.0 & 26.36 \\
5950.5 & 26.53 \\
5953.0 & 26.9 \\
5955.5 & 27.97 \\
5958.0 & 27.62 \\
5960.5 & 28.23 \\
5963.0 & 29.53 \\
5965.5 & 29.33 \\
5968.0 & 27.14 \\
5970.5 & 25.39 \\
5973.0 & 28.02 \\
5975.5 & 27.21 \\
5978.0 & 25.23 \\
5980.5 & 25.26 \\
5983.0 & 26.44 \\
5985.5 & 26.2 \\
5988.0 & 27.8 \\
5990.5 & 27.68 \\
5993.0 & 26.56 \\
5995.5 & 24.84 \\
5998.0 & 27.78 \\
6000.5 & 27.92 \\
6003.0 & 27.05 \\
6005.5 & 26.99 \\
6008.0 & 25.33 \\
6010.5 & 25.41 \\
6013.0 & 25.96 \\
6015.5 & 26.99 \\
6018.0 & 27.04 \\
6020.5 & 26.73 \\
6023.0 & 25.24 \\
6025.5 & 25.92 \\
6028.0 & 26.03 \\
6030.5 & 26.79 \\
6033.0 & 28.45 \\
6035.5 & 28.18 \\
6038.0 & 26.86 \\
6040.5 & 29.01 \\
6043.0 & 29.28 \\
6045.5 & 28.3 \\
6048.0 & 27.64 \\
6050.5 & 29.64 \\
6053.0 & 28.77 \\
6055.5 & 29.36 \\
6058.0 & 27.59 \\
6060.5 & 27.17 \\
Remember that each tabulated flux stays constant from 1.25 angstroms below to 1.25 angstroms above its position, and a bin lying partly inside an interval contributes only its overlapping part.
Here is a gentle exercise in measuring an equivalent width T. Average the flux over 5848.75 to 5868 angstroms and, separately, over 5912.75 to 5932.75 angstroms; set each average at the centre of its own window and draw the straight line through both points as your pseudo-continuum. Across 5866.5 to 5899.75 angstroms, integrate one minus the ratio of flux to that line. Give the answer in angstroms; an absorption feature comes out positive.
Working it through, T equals 3.4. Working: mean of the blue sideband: 27.4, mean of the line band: 24.6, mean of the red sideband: 27.3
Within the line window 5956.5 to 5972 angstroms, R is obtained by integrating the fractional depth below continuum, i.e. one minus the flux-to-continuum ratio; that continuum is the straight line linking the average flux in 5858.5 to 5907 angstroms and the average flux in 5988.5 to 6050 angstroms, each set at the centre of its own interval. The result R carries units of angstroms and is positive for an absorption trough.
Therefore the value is -0.9 angstroms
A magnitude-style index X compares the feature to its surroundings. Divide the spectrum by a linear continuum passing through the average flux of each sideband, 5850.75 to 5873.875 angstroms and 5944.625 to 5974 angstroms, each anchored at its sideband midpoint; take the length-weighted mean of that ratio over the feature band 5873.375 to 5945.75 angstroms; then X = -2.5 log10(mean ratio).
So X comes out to 0.08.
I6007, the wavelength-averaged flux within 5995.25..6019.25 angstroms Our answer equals 26.6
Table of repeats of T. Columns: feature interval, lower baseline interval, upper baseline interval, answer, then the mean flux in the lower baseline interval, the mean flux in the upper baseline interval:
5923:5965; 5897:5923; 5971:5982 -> -1.5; 26.3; 26.4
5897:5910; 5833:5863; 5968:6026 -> 1.0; 28.3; 26.5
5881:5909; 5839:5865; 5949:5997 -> 4.4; 28.1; 27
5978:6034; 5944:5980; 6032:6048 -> 2.7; 27.4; 28.3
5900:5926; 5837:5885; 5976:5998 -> 0.5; 27.8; 26.4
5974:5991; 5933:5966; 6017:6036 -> 0.3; 27.3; 26.7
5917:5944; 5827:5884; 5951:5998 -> 0.4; 28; 27.1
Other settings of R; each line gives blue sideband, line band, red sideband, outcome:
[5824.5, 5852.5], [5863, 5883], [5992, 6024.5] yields 0.69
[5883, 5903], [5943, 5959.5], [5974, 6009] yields -1.63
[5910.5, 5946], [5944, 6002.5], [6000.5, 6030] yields -1.04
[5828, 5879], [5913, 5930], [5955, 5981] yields 0.13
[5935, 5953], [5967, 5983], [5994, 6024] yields 0.16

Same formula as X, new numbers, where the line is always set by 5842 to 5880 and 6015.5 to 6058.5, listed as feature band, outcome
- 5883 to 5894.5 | 0.279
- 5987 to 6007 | 0.027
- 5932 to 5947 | 0.046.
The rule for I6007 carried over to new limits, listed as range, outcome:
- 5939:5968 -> 27.7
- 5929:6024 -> 26.8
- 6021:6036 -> 26.7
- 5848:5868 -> 27.4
